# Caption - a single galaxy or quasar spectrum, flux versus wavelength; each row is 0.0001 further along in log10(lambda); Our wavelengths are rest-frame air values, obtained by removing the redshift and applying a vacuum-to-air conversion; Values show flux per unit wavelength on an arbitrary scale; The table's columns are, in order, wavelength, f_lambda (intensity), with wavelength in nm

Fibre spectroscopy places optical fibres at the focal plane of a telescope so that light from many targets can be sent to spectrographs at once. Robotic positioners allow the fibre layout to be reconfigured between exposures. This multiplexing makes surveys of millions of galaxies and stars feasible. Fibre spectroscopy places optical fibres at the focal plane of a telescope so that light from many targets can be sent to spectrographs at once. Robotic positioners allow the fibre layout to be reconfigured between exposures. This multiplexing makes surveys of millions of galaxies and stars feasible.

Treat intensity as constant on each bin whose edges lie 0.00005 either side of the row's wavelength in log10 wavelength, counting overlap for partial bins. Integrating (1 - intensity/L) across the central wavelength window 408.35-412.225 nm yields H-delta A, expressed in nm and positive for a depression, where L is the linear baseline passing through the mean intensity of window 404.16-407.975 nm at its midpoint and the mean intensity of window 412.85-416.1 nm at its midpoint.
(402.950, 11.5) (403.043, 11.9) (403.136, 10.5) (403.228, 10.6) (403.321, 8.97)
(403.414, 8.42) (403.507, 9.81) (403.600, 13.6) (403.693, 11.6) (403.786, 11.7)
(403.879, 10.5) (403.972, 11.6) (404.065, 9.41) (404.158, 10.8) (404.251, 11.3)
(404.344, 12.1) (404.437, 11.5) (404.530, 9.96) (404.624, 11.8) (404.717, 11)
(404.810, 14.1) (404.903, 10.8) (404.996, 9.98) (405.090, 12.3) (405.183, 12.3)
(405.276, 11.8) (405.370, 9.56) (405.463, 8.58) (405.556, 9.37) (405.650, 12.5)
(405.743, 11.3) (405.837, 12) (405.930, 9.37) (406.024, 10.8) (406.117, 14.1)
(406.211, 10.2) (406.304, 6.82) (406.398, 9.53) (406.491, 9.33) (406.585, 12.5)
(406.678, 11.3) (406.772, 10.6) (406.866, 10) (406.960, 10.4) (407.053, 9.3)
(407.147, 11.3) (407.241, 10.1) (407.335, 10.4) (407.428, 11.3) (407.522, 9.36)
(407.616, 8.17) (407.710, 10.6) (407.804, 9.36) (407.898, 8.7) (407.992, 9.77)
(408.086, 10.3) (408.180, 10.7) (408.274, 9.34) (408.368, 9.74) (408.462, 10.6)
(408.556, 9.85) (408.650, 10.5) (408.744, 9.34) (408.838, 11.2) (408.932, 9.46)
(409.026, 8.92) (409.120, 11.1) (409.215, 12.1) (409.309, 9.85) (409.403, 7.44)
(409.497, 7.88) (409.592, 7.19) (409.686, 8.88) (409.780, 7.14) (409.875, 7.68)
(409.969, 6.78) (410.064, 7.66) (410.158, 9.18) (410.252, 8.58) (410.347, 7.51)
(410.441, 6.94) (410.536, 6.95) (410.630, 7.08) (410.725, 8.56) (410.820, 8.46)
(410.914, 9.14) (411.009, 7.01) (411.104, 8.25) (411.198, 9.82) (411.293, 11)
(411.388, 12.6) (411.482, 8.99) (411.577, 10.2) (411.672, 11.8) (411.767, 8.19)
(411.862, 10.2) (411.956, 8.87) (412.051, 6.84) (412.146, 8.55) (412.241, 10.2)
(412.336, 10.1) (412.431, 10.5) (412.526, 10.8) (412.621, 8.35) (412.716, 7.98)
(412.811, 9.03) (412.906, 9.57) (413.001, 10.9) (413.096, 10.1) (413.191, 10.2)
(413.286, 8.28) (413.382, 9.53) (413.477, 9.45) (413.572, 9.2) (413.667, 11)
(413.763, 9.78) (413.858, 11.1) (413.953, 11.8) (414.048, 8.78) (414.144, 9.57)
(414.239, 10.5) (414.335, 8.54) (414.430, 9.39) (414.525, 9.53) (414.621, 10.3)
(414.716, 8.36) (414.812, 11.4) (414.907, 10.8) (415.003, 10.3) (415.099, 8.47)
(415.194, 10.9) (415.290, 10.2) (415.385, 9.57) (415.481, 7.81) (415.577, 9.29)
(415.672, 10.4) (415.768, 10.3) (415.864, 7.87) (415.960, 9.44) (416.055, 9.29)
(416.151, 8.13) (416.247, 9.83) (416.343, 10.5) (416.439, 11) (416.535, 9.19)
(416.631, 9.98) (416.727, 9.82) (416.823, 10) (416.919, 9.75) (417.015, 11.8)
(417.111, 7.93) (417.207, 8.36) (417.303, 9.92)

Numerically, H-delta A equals 0.46 nm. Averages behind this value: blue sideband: 10.6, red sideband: 9.76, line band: 8.98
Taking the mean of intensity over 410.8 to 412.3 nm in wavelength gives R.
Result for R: 9.41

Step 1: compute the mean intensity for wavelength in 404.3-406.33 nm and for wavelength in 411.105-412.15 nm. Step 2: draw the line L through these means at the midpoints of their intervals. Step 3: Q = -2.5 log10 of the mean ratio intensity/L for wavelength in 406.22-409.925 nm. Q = 0.084 mag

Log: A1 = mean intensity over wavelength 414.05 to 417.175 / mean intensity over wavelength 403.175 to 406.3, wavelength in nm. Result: 0.88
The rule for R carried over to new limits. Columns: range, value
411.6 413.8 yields 9.54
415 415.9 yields 9.49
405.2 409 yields 10.2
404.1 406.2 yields 11.2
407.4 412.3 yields 9.14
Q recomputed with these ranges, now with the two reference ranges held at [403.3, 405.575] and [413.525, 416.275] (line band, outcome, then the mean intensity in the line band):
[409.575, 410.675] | 0.32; 7.65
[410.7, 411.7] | 0.06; 9.6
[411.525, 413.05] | 0.06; 9.5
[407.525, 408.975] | 0.07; 9.83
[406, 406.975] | 0.02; 10.5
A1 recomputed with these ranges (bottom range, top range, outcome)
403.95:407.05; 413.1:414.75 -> 0.90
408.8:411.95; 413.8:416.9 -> 1.10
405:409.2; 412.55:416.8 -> 0.94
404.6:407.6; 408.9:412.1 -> 0.82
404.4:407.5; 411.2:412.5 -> 0.91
